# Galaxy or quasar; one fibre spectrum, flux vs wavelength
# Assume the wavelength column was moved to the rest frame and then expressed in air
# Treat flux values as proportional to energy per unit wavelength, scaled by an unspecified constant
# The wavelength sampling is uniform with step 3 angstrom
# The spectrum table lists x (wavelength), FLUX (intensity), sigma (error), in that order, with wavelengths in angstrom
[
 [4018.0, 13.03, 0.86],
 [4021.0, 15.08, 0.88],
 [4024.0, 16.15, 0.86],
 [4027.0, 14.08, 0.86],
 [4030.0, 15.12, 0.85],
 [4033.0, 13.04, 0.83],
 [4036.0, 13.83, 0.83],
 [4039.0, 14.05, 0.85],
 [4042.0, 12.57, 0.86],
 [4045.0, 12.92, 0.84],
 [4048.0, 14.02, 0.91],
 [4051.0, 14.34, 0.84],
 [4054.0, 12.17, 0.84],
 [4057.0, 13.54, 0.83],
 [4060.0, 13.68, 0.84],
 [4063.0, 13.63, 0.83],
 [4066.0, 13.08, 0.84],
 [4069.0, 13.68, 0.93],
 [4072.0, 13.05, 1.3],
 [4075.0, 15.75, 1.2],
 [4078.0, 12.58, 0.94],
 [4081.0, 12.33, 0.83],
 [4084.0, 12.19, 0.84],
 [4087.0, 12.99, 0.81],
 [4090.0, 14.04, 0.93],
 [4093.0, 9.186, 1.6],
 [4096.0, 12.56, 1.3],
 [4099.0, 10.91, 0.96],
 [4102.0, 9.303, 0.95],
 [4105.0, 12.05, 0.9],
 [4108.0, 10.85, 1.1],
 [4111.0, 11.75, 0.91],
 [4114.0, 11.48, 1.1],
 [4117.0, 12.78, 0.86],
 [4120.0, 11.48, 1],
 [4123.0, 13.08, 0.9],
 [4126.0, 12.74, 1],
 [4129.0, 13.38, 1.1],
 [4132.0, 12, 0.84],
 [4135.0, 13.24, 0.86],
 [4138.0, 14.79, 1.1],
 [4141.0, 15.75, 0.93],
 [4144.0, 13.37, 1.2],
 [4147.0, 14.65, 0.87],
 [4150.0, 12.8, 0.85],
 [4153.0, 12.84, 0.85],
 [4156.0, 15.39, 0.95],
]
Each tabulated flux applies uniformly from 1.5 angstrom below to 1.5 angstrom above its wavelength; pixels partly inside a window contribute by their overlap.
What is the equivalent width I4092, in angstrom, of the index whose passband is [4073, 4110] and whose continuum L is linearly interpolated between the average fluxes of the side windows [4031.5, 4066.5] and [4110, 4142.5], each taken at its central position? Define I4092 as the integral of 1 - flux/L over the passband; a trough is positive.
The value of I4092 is 3.1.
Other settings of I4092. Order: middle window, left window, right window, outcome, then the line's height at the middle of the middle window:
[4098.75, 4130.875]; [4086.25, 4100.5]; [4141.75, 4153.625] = 1.9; 12.6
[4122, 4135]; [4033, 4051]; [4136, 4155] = 1.0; 14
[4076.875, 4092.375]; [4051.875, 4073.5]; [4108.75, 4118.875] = 0.1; 12.7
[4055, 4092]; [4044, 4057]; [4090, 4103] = -3.5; 12.2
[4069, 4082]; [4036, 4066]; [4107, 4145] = -0.3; 13.2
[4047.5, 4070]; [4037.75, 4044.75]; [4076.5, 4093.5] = -1.1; 12.9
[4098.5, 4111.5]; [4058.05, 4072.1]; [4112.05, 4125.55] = 1.7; 12.5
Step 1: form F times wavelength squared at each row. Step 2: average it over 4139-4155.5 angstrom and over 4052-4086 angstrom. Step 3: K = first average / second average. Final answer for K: 1.1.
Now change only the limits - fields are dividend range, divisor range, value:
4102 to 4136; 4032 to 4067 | 0.93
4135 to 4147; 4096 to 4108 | 1.34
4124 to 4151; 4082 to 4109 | 1.20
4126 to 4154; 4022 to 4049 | 1.02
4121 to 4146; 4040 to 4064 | 1.05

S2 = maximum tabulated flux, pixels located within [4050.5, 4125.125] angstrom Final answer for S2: 15.75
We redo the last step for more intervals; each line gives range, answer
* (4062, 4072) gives 13.68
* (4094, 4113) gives 12.56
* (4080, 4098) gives 14.04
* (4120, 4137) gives 13.38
